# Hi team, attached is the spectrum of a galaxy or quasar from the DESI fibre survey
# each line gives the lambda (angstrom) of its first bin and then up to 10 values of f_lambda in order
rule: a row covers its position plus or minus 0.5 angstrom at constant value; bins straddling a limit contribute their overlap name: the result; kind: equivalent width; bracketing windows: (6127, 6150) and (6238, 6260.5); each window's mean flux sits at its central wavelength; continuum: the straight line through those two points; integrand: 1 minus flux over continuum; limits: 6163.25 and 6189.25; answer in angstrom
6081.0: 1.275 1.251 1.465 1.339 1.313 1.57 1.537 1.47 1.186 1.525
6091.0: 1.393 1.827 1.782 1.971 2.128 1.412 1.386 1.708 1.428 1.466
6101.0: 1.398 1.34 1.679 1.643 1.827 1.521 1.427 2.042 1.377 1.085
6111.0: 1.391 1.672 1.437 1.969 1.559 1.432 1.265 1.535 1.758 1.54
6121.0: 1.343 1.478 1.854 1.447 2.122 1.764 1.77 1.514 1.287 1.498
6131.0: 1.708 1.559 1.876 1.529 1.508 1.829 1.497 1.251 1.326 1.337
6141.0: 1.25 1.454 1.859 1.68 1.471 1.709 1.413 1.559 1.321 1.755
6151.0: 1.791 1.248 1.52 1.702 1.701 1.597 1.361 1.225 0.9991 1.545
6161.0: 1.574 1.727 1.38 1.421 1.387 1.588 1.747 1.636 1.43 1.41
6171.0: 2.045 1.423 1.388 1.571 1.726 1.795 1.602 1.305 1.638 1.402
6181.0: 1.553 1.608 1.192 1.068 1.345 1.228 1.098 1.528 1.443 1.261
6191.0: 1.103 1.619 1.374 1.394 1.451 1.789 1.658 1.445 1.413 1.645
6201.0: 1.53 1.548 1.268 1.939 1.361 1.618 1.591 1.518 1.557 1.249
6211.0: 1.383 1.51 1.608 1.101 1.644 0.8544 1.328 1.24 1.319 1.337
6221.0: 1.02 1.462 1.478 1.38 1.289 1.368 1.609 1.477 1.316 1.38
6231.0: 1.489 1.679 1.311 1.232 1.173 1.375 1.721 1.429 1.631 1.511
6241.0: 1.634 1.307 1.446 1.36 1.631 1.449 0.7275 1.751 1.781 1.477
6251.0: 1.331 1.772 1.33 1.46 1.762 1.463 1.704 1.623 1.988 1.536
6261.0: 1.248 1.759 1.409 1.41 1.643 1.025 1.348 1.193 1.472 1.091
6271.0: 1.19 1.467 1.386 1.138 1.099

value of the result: 0.8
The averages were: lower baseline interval 1.53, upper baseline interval 1.53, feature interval 1.48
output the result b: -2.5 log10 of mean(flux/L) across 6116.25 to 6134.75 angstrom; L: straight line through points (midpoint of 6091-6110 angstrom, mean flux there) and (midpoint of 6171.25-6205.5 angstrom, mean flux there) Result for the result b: -0.02 mag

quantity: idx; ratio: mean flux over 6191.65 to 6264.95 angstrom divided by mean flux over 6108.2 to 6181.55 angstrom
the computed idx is 1.0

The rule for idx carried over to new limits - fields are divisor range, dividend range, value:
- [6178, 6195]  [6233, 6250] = 1.06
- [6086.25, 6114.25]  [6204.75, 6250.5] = 0.90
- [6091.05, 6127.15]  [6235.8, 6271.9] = 0.92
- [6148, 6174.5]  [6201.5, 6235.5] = 0.92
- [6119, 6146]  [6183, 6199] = 0.88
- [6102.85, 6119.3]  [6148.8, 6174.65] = 0.98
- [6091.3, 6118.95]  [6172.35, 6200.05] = 0.91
